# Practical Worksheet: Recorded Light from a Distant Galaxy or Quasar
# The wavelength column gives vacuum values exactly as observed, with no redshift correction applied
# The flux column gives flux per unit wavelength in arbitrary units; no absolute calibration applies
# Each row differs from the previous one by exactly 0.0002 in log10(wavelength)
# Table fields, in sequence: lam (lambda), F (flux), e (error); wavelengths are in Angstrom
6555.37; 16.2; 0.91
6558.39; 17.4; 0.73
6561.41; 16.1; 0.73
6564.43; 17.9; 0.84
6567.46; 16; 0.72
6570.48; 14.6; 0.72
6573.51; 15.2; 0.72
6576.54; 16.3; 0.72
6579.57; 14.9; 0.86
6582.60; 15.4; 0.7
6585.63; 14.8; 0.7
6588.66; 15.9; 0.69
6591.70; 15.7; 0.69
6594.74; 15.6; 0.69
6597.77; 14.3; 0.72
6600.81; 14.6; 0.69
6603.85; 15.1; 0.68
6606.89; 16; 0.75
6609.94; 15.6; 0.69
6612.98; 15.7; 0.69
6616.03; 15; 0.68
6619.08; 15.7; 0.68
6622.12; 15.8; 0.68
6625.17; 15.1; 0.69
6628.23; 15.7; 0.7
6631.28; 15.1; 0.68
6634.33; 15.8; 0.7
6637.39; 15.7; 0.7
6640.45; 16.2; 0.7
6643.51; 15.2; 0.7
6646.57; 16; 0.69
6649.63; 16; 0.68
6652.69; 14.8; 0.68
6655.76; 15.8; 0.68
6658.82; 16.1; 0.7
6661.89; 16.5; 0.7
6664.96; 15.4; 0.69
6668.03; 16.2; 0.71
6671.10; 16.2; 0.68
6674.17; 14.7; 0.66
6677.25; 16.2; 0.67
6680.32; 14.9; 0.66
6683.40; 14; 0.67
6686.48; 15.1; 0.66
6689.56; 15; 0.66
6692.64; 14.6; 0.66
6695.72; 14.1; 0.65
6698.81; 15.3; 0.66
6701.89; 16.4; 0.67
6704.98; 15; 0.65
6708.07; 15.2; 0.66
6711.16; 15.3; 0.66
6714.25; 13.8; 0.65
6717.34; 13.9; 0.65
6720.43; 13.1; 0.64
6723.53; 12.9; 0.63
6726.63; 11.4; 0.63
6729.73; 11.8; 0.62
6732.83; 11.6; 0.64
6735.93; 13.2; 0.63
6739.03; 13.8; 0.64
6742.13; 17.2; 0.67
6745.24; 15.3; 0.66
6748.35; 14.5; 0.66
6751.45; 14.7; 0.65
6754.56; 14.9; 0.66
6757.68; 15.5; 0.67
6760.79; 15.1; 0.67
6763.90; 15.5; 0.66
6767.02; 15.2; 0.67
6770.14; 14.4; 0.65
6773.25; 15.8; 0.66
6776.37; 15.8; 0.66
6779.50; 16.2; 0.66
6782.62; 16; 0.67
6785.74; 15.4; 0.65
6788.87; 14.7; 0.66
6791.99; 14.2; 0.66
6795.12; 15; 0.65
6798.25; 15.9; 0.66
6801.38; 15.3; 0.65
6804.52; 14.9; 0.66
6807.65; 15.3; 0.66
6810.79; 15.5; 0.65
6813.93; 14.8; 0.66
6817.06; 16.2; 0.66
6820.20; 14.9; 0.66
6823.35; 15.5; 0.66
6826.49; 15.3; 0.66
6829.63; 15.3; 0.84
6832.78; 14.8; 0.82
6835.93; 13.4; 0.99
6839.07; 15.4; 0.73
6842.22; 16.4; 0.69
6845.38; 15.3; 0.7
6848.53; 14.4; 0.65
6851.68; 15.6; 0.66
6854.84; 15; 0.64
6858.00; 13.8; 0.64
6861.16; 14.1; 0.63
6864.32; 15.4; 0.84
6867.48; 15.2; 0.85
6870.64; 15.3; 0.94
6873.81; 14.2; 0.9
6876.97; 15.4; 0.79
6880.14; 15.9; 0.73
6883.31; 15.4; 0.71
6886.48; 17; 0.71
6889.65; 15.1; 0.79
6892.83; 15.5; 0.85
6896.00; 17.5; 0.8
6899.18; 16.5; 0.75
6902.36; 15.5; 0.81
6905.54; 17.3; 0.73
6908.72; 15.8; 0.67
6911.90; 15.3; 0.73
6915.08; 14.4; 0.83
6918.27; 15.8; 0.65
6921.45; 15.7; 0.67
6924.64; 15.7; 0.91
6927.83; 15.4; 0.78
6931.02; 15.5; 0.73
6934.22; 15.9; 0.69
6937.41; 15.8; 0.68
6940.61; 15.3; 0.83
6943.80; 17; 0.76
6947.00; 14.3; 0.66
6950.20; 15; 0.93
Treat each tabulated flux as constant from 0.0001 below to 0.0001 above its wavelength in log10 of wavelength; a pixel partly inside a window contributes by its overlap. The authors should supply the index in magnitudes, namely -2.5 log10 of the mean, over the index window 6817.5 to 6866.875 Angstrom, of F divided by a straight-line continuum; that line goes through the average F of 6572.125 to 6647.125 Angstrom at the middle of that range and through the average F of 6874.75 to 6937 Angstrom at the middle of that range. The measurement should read 0.051 mag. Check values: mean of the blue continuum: 15.4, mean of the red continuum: 15.8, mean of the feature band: 15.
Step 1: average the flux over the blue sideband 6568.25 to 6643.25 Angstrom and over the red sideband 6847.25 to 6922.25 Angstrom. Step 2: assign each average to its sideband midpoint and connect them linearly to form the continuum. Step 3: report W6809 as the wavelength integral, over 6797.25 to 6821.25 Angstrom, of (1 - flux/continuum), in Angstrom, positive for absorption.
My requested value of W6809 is 0.2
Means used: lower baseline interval 15.4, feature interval 15.3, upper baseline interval 15.5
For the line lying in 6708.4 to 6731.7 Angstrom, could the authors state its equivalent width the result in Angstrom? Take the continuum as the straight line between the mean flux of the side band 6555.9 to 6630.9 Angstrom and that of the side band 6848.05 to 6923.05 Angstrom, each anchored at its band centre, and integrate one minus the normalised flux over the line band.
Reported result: 3.4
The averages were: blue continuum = 15.6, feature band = 13.2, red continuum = 15.5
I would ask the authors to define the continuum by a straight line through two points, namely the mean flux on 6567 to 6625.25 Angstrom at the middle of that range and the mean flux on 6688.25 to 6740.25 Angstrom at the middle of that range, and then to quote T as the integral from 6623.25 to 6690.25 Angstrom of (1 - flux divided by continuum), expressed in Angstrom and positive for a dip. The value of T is -4.3 Angstrom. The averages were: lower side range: 15.4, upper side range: 13.9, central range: 15.5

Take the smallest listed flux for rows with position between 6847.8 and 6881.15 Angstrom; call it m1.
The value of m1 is 13.8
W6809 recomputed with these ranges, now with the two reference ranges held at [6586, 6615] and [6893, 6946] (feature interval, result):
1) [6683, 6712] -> 0.9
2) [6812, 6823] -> 0.3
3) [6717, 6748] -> 4.2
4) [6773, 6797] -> 0.4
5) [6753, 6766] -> 0.3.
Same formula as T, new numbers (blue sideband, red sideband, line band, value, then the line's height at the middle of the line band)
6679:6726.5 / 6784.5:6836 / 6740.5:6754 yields -0.58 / 14.7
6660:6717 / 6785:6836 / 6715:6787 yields 3.22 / 15.2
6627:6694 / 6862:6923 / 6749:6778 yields 0.73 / 15.6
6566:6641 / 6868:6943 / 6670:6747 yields 5.62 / 15.5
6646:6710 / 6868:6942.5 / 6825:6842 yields 0.70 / 15.6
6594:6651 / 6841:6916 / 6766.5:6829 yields 0.65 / 15.5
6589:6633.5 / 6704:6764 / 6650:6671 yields -1.35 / 14.9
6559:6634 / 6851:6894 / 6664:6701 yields 0.64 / 15.4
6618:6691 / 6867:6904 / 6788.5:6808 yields 0.76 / 15.7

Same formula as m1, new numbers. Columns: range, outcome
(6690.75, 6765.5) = 11.4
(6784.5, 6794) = 14.2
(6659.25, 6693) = 14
